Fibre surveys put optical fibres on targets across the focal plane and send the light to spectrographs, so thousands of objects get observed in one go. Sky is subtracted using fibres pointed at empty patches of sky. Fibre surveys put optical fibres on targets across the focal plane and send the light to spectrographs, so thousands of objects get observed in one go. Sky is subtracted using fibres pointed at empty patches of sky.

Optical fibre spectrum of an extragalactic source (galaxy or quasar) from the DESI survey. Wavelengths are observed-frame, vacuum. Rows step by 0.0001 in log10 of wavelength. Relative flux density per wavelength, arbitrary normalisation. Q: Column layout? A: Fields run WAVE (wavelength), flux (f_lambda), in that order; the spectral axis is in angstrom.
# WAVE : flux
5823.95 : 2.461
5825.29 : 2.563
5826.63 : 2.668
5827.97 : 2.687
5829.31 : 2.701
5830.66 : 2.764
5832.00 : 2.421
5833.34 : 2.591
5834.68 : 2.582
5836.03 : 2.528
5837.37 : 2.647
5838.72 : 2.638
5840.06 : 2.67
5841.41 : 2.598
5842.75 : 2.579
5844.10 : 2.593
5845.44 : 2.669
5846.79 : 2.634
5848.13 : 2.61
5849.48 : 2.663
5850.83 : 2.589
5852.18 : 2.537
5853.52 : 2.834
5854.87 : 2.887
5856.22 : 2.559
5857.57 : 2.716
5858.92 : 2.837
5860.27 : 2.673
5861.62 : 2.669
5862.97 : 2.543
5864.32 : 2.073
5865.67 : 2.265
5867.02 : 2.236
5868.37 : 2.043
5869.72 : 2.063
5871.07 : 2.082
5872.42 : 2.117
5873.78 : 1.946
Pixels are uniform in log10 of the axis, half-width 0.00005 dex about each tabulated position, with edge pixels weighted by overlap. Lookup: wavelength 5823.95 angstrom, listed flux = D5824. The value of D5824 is 2.461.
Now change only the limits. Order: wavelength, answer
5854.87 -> 2.887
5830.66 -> 2.764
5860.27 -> 2.673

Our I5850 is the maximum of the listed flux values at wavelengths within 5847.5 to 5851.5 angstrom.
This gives 2.663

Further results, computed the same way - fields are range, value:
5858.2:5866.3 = 2.837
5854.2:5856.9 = 2.887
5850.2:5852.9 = 2.589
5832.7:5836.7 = 2.591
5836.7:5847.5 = 2.67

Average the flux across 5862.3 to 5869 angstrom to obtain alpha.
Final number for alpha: 2.23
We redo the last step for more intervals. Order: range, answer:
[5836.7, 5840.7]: 2.65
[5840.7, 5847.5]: 2.62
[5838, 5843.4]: 2.62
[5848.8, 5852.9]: 2.6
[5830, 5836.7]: 2.58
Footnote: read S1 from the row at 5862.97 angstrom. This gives 2.543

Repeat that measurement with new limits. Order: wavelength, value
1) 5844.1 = 2.593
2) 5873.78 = 1.946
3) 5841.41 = 2.598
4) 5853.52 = 2.834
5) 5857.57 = 2.716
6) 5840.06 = 2.67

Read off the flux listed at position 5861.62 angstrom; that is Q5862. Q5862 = 2.669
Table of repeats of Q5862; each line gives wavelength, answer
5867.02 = 2.236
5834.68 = 2.582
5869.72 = 2.063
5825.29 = 2.563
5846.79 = 2.634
